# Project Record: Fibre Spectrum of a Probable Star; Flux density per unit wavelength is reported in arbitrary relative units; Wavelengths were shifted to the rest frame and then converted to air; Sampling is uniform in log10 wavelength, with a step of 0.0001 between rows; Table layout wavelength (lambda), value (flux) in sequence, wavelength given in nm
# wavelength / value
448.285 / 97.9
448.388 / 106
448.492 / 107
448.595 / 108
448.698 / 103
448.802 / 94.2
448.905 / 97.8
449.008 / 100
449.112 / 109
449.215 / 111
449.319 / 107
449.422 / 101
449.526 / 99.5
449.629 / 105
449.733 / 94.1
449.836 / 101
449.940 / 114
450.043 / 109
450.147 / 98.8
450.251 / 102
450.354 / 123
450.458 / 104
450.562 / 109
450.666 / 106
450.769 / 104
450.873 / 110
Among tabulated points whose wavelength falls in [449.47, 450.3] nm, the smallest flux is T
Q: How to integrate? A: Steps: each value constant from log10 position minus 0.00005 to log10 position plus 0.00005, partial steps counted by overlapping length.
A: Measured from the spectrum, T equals 94.1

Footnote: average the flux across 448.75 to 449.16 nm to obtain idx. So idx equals 100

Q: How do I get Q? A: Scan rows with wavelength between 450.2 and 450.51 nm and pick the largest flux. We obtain 123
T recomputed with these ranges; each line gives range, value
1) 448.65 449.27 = 94.2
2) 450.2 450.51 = 102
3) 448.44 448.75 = 103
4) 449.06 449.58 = 99.5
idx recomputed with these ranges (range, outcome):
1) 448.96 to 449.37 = 107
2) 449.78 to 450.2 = 106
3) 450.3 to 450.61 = 112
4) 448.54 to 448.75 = 106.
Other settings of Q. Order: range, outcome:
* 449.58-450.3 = 114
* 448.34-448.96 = 108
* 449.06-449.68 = 111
